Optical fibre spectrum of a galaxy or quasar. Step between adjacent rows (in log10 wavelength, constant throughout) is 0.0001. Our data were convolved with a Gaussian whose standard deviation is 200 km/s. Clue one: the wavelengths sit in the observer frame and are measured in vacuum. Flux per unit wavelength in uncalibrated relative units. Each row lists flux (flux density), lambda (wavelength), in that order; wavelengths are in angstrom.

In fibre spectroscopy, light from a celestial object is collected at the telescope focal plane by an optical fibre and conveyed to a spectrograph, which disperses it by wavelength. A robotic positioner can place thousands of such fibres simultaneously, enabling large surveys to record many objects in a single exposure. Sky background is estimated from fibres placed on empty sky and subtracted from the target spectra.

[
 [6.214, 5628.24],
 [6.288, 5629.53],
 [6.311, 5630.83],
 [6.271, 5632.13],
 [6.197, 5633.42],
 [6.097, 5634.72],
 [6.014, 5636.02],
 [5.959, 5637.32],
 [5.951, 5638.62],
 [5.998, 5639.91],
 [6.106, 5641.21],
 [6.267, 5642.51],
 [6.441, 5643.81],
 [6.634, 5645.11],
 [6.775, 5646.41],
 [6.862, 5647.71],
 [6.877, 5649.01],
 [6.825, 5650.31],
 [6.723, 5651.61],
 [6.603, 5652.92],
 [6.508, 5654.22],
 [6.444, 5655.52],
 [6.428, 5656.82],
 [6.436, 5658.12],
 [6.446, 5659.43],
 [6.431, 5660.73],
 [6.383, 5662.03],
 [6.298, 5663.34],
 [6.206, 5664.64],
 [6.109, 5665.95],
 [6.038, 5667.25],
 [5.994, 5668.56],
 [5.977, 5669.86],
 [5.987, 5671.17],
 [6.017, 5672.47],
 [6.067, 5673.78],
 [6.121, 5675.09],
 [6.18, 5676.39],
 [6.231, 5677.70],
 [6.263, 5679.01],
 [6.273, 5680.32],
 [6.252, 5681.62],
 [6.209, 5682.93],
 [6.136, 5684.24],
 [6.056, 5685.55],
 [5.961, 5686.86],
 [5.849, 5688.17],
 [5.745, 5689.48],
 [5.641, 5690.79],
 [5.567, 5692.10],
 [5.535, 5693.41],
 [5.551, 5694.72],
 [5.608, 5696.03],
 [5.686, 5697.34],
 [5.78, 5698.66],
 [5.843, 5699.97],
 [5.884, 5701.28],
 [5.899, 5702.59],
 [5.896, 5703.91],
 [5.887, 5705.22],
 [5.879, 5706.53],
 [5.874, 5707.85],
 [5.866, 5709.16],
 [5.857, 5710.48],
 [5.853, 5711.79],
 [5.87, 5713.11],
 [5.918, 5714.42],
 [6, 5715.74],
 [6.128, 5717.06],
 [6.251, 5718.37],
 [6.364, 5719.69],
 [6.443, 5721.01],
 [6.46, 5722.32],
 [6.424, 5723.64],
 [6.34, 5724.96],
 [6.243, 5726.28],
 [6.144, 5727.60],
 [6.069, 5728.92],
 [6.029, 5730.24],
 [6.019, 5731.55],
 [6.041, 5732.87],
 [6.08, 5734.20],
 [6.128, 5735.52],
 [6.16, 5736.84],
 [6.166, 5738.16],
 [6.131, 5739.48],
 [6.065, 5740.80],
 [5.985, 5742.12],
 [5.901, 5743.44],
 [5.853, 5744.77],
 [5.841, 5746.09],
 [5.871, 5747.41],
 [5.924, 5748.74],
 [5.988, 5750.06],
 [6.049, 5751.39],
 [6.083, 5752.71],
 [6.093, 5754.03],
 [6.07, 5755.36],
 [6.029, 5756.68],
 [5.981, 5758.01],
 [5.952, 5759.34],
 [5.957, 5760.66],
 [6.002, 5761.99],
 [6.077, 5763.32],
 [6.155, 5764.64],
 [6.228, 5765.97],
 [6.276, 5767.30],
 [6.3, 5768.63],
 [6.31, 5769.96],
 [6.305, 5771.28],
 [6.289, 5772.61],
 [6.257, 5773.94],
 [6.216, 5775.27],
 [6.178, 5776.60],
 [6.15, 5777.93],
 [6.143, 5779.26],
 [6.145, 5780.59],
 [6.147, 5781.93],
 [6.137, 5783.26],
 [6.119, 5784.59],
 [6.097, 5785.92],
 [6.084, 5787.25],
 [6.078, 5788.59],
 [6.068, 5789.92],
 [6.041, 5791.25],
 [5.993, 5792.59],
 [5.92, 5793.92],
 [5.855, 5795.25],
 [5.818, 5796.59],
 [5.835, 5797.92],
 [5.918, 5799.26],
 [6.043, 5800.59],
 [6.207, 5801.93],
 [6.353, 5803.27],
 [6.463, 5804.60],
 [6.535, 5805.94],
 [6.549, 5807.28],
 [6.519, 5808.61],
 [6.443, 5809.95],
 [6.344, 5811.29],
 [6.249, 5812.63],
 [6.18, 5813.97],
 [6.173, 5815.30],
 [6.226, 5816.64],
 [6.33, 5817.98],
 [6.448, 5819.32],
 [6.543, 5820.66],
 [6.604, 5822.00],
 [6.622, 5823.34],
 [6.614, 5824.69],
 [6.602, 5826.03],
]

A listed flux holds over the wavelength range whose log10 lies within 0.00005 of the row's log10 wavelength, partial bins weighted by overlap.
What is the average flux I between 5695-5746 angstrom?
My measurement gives 6.02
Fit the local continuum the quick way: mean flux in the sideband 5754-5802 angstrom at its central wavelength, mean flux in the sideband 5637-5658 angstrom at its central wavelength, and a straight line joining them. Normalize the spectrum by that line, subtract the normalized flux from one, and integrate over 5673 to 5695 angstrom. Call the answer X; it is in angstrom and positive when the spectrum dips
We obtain 1.31 angstrom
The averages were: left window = 6.47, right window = 6.09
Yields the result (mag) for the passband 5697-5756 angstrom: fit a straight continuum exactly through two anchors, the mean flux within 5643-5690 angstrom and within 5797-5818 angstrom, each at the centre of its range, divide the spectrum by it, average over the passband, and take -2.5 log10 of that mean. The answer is 0.04 mag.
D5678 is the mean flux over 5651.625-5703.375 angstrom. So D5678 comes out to 6.07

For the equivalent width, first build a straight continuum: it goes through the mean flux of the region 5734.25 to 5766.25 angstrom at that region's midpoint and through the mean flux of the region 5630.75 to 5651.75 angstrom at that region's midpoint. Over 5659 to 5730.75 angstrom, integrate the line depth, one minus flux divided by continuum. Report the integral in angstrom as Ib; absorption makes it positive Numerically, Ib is 1.9 angstrom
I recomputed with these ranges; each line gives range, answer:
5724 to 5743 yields 6.12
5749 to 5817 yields 6.15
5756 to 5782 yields 6.15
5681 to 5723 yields 5.93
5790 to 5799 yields 5.92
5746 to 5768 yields 6.04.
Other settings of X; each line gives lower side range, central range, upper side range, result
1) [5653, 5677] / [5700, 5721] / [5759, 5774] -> 0.8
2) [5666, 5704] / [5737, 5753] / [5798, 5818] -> 0.3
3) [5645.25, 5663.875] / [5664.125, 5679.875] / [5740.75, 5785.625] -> 1.0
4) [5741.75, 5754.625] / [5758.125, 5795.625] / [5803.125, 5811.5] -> 0.5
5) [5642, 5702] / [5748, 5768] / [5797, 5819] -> 0.6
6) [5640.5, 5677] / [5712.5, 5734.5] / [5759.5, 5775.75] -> 0.3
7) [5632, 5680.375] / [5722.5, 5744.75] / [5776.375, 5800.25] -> 0.1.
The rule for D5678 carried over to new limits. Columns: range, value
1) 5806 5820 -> 6.36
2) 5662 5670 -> 6.13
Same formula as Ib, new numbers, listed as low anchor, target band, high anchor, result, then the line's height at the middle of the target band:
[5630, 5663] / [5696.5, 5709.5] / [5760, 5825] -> 1.0 angstrom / 6.33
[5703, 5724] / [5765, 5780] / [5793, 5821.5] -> -0.2 angstrom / 6.17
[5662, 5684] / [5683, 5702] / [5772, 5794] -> 1.1 angstrom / 6.14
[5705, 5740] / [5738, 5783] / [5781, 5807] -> 0.0 angstrom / 6.1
